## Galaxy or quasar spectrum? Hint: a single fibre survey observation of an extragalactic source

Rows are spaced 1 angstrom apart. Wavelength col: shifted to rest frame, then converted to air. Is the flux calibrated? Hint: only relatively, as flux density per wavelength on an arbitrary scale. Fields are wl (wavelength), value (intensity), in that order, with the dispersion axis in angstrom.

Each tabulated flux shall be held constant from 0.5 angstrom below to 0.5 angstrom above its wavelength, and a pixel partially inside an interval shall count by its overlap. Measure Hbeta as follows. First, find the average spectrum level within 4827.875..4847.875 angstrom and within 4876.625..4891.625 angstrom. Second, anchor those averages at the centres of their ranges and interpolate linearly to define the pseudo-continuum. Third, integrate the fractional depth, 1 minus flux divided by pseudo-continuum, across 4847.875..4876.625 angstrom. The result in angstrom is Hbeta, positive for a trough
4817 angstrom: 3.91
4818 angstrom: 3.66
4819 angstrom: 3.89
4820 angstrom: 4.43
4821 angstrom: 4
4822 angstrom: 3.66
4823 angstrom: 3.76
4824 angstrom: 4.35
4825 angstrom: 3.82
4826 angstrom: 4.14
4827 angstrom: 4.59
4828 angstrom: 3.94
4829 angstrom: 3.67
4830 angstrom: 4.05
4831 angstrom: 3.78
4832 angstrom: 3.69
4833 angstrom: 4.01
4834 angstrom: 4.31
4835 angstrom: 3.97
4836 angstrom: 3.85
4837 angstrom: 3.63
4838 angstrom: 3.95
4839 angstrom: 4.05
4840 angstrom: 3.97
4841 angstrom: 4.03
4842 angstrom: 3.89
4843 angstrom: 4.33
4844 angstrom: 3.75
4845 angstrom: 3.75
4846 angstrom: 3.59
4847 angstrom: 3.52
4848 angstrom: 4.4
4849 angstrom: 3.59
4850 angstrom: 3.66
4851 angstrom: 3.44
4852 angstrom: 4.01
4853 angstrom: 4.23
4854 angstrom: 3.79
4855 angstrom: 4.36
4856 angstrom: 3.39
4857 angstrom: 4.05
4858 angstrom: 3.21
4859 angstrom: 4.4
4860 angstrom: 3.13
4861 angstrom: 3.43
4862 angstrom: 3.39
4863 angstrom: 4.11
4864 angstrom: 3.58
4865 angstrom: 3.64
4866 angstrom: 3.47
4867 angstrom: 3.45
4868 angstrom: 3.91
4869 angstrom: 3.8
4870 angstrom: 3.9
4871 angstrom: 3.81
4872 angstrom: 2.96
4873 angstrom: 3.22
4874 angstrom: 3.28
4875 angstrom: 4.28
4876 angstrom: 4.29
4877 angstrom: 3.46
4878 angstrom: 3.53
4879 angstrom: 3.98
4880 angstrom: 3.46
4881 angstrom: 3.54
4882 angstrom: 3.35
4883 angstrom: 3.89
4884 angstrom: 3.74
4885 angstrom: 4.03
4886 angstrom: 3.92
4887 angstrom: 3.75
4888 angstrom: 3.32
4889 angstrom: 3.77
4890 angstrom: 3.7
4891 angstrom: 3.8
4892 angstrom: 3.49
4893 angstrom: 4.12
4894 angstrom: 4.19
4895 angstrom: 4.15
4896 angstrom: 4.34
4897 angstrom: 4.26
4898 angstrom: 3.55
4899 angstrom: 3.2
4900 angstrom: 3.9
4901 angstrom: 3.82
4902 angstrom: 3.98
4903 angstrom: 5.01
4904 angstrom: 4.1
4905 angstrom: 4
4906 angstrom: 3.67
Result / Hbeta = 0.5 angstrom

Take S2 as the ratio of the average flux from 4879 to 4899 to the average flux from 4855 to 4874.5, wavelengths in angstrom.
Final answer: 1.05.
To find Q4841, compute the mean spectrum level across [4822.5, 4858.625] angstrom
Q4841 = 3.91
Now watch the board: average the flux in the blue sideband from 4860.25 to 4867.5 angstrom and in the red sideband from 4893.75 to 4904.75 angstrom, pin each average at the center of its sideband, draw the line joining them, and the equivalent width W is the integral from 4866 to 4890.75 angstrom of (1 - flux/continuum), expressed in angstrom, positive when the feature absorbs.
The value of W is 0.5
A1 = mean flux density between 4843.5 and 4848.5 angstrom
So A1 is 3.8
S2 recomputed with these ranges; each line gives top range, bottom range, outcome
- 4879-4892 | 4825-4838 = 0.93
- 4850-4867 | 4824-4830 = 0.92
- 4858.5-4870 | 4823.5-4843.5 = 0.92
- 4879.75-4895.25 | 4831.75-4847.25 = 0.96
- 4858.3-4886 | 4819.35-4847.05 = 0.93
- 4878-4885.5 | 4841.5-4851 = 0.97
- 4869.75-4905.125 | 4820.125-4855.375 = 0.97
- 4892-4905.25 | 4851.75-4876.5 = 1.08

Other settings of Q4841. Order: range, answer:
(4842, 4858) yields 3.84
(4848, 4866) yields 3.74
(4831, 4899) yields 3.78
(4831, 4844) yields 3.96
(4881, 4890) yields 3.71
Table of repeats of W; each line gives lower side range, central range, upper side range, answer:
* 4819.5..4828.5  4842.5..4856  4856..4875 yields -0.2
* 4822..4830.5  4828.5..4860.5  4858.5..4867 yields -0.3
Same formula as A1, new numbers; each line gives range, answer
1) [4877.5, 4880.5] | 3.66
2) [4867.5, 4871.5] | 3.85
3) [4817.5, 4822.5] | 3.93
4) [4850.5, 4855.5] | 3.97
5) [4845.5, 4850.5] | 3.75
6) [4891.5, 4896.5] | 4.06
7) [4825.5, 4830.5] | 4.08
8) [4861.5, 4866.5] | 3.64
